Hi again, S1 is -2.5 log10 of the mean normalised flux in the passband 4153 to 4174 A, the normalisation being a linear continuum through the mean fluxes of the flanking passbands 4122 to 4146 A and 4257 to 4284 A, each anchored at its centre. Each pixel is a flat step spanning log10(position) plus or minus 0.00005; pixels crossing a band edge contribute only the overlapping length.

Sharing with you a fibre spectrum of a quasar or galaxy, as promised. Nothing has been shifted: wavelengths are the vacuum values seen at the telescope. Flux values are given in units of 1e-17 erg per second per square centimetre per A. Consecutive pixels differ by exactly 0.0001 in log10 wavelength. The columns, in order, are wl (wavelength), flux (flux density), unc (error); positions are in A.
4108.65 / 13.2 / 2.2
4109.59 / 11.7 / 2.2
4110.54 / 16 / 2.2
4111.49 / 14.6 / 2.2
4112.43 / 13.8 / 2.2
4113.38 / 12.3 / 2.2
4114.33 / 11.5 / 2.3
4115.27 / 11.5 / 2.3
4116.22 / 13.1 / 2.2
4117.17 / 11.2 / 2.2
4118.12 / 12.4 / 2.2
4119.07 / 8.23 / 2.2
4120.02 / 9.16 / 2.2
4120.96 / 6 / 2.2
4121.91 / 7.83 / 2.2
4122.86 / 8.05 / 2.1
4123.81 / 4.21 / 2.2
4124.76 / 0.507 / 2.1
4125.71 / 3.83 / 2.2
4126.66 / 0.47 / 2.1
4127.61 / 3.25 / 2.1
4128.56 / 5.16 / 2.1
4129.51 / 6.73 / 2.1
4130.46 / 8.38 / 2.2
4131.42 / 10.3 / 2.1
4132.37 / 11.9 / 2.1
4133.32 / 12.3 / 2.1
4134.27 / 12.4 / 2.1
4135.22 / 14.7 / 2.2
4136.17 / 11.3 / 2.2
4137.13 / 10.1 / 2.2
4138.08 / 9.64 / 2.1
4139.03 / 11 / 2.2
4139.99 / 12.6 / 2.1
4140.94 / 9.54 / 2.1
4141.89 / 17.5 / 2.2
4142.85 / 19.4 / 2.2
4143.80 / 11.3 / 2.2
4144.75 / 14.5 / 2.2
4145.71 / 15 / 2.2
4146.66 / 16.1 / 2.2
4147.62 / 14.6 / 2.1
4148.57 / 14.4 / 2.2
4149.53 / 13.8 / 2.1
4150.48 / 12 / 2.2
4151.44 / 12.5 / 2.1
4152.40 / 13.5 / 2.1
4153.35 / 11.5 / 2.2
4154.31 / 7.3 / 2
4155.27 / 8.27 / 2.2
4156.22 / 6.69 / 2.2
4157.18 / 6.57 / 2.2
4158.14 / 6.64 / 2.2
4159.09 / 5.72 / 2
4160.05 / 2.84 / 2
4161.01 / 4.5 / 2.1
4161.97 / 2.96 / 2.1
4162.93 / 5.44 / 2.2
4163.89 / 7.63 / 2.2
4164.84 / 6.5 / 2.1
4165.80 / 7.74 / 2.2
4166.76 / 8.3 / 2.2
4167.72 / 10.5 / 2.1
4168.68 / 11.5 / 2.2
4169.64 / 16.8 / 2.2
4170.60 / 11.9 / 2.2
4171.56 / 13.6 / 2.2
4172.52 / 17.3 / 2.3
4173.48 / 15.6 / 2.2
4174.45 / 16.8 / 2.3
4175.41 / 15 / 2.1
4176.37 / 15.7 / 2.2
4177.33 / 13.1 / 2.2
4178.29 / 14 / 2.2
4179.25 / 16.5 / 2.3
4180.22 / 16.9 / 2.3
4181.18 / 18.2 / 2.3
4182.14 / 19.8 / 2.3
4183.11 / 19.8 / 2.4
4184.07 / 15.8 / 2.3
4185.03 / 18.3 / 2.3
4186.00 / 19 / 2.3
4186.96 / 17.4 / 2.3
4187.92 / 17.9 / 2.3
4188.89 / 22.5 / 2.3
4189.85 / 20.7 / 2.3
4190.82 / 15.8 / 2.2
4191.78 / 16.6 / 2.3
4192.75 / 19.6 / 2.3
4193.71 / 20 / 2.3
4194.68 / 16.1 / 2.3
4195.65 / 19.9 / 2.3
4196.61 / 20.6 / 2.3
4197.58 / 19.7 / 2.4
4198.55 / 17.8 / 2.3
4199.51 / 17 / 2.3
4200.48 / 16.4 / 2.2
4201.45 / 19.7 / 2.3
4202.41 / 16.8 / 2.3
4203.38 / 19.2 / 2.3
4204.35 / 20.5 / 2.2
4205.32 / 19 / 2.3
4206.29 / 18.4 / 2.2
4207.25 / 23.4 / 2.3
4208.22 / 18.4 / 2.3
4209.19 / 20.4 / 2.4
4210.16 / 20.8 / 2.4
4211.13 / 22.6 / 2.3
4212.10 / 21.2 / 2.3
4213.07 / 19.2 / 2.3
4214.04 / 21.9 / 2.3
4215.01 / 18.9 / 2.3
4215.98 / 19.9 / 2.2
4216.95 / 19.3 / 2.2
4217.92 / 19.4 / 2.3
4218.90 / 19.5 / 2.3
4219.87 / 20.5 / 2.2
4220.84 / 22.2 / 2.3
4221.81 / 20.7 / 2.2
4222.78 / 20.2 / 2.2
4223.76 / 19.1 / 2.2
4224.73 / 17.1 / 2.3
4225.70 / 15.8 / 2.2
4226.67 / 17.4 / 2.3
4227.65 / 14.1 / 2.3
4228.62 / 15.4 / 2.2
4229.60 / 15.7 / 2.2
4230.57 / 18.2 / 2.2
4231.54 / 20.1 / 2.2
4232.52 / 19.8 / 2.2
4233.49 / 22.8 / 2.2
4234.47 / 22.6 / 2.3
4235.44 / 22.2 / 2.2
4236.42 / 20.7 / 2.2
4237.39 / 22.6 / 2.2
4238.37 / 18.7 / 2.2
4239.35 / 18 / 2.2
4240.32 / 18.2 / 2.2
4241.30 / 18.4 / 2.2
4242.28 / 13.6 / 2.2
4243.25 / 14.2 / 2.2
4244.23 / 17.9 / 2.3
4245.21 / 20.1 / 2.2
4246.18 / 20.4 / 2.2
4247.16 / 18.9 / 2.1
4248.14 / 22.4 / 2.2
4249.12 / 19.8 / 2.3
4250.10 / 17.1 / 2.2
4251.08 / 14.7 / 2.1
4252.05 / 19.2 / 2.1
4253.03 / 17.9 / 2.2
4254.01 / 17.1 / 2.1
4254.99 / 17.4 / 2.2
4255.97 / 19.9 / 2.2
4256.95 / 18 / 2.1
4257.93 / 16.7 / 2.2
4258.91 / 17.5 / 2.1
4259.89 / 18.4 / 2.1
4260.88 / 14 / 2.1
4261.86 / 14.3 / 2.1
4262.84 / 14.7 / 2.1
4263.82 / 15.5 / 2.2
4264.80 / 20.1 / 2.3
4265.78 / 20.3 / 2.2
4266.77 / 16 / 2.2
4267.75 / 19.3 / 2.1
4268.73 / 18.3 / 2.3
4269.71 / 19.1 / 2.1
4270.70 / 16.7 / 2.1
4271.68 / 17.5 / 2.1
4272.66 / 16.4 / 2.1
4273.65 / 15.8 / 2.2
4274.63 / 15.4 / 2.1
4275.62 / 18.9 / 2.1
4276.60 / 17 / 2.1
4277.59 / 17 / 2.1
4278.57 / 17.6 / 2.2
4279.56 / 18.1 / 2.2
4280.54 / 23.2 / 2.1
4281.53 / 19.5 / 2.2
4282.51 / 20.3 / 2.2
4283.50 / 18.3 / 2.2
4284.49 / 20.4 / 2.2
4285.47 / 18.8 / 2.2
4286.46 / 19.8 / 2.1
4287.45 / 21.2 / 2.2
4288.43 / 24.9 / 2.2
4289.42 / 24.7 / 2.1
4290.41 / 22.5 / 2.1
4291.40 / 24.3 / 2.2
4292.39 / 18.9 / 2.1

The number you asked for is 0.28 mag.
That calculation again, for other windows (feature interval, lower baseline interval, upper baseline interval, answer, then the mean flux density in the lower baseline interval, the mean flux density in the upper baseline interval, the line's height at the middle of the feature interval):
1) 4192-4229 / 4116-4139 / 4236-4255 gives -0.24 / 8.38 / 18.4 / 15.4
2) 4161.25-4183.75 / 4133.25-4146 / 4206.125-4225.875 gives 0.23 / 12.9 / 20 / 16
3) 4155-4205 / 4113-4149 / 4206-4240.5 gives 0.08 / 10.3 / 19.6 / 15.3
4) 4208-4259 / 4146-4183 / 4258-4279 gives -0.24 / 11.6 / 17.1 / 15.3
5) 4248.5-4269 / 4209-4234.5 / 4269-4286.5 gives 0.07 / 19.4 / 18.3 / 18.7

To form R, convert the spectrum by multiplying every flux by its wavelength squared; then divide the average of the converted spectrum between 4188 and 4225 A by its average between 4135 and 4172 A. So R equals 1.9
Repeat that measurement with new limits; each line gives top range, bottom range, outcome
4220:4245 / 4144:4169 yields 2.04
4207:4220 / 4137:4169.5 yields 2.03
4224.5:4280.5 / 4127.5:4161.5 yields 1.76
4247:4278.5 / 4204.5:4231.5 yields 0.93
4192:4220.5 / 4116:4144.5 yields 2.14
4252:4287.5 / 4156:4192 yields 1.42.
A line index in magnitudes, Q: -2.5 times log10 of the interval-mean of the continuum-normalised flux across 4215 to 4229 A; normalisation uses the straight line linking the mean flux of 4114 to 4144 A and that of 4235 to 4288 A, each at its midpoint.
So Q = -0.19 mag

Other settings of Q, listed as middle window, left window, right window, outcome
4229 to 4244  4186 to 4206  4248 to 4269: -0.061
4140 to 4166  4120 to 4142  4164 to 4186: 0.083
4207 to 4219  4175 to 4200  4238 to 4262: -0.144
